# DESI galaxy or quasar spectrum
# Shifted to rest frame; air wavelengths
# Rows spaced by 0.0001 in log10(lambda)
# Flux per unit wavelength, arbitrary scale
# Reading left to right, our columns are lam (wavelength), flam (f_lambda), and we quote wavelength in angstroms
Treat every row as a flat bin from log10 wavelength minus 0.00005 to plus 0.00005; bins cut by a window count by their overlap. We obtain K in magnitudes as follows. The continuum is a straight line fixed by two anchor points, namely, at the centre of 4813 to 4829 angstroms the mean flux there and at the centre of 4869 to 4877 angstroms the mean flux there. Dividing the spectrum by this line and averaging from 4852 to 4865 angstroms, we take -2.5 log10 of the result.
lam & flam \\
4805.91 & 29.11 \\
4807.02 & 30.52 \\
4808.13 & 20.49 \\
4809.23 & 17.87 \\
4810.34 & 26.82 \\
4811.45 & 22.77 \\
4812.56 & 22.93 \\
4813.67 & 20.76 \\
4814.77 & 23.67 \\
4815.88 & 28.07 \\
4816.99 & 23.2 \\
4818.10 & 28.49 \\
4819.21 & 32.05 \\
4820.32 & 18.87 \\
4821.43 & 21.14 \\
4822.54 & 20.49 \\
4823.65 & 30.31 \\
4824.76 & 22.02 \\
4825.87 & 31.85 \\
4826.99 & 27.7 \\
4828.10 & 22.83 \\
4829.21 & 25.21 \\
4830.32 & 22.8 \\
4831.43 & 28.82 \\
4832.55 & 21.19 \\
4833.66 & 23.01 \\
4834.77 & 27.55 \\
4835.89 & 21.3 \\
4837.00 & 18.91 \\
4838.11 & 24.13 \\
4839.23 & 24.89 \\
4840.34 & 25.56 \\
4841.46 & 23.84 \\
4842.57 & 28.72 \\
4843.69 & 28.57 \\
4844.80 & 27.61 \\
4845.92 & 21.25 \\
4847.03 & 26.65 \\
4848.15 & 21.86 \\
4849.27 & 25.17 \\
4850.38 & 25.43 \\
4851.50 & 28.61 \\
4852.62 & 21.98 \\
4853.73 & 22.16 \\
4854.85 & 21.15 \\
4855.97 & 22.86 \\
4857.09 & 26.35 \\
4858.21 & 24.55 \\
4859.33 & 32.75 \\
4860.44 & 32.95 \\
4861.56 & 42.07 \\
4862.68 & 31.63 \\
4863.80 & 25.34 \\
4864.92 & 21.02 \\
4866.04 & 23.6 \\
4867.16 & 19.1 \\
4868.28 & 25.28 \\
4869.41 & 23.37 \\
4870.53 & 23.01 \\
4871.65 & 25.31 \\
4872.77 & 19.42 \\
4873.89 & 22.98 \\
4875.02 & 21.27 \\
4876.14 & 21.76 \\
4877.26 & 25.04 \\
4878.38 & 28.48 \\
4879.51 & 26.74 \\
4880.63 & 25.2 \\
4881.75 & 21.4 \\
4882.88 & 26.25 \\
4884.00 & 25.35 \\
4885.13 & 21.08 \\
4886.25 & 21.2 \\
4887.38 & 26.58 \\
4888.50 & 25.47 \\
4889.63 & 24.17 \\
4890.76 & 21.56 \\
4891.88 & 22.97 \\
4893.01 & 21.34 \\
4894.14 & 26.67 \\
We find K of -0.18 mag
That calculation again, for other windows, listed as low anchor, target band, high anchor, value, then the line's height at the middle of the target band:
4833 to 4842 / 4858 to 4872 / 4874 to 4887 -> -0.135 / 23.8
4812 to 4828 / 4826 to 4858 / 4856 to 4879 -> 0.032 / 25.3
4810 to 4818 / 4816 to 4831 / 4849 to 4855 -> -0.046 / 24.2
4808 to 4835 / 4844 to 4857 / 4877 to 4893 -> 0.006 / 24.4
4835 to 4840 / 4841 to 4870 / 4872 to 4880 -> -0.120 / 23.2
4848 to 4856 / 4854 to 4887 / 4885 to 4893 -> -0.066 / 23.5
